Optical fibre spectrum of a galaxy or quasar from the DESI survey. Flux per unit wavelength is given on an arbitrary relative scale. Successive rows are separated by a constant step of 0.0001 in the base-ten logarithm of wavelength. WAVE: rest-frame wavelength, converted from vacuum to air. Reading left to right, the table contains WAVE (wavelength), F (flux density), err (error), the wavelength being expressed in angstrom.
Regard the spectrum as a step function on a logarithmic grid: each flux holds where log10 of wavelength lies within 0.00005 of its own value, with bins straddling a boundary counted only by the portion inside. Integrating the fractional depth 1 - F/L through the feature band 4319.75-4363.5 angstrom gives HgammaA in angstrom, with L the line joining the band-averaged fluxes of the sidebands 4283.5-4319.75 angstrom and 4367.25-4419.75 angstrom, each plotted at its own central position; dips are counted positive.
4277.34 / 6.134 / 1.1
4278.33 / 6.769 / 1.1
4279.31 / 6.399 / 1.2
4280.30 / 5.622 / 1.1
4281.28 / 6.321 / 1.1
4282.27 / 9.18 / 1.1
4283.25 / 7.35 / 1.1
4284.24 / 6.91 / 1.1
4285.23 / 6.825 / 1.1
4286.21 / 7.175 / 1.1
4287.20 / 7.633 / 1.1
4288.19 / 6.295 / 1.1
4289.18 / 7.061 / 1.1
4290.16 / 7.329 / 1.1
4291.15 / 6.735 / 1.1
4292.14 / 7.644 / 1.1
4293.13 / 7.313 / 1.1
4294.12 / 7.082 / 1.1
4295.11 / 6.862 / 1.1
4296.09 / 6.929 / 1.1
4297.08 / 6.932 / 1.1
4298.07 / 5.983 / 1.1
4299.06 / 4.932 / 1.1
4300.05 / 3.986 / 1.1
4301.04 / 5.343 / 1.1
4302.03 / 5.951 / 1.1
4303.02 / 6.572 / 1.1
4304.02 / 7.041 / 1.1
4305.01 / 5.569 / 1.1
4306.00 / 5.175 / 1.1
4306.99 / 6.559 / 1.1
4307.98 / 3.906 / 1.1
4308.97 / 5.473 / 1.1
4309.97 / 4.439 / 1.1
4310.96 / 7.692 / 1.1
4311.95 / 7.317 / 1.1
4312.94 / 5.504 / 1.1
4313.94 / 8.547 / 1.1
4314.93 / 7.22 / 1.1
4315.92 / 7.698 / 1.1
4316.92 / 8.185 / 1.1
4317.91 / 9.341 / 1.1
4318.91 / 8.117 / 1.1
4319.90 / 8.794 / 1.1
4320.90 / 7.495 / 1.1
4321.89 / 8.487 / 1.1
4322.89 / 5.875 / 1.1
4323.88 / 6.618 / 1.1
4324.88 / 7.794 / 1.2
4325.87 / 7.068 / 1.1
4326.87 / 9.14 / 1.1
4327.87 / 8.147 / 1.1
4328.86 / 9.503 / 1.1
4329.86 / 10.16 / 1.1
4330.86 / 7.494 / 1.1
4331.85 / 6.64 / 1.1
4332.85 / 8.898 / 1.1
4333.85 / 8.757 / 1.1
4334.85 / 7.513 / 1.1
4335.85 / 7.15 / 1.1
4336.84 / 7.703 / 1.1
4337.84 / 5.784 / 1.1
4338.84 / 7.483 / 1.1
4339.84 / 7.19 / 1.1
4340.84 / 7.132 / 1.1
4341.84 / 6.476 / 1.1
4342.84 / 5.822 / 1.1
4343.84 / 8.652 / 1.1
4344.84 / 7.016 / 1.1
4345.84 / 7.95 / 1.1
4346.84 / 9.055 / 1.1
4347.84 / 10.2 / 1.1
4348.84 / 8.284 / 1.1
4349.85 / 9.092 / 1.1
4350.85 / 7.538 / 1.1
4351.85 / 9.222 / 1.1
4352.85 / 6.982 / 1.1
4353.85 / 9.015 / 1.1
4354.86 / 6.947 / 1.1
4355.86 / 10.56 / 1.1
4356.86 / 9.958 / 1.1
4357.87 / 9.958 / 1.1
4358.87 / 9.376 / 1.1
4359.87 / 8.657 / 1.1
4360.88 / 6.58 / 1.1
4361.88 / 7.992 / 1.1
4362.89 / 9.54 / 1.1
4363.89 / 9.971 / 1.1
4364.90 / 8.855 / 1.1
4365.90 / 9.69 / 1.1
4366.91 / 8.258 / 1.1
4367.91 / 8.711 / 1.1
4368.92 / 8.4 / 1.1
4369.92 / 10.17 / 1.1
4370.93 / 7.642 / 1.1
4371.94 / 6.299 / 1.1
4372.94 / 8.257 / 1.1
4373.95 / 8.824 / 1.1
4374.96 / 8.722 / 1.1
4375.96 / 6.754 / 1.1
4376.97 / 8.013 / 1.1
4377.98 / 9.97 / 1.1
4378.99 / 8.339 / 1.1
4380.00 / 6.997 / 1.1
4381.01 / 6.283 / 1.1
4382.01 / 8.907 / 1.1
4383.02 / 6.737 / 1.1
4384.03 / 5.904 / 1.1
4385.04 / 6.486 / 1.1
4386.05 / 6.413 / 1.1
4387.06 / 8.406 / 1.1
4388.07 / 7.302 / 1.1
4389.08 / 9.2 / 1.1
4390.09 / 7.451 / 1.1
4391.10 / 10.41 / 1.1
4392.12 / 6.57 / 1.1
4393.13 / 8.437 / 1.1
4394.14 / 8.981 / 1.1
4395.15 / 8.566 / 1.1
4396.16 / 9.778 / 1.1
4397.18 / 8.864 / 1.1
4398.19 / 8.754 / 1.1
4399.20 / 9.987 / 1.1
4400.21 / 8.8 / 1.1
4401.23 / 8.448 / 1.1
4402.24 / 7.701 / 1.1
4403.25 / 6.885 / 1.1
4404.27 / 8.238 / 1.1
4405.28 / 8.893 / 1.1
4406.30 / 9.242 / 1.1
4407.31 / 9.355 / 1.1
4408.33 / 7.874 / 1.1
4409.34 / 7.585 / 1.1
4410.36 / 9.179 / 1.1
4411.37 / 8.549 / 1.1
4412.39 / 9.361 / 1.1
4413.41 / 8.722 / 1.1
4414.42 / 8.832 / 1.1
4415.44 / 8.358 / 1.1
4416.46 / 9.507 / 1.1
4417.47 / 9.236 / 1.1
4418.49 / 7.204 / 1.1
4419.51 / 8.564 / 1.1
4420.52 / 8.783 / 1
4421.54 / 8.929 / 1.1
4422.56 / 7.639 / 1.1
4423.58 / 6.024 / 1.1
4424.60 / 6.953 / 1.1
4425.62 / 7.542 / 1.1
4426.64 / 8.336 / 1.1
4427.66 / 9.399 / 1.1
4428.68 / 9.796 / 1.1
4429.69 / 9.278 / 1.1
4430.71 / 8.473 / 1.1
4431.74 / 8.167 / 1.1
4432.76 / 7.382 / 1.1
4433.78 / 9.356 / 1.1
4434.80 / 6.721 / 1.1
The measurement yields -4.2 angstrom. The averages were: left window 6.67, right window 8.29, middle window 8.08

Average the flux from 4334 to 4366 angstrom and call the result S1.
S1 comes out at 8.22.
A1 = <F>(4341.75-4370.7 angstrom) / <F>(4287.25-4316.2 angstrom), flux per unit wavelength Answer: 1.35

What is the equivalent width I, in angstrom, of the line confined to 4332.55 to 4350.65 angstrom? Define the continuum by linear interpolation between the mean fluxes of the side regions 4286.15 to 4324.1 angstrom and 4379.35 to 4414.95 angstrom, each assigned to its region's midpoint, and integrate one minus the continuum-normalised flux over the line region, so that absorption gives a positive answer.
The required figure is -1.1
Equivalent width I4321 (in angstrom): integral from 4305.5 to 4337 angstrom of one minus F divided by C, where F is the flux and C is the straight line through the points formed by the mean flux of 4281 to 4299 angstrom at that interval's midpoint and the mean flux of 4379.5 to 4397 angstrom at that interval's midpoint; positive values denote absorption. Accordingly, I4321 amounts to -0.6 angstrom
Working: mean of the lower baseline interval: 7.04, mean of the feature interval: 7.45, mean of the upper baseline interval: 7.83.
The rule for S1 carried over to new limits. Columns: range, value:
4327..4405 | 8.21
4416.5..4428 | 8.09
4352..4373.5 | 8.67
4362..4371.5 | 8.96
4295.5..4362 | 7.47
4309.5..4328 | 7.54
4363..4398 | 8.21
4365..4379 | 8.45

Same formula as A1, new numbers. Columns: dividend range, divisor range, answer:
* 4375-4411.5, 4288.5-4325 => 1.22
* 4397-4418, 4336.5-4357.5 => 1.08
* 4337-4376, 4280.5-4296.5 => 1.16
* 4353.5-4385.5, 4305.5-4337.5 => 1.12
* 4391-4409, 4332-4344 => 1.18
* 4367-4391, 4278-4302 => 1.18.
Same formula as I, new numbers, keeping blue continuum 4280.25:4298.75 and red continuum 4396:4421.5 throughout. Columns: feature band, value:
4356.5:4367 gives -1.3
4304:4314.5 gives 1.8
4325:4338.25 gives -0.7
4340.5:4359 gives -1.2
